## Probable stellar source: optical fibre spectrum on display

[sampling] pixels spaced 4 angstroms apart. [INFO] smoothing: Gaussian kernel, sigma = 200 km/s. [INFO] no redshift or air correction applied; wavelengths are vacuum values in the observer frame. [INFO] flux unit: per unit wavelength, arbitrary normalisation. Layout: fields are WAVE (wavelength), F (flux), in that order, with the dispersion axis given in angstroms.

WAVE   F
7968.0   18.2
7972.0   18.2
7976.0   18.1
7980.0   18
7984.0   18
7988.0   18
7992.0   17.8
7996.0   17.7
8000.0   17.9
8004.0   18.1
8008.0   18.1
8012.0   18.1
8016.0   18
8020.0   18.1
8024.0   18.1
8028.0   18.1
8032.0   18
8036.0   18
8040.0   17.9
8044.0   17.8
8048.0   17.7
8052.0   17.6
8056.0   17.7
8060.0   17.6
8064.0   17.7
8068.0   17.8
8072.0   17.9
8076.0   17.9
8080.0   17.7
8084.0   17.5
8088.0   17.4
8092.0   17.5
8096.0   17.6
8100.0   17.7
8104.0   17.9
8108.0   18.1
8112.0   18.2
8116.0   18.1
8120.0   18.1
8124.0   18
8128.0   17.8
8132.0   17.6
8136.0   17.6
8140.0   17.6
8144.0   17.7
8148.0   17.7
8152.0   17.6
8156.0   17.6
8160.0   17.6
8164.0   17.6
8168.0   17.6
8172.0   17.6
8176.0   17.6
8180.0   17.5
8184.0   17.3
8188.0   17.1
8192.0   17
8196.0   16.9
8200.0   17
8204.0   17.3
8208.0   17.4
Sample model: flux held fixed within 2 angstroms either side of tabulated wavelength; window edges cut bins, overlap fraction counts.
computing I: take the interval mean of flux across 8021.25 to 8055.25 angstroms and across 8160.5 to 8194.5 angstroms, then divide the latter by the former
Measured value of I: 0.97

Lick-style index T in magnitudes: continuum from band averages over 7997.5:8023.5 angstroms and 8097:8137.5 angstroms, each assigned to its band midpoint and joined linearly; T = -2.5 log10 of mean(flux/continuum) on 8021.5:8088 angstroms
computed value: 0.01 mag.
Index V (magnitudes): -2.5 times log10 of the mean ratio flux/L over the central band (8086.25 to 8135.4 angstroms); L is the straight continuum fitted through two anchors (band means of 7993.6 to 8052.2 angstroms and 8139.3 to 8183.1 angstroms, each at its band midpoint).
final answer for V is -0.006 mag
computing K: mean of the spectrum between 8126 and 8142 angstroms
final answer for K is 17.7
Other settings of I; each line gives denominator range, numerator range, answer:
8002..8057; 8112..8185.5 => 0.99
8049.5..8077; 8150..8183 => 0.99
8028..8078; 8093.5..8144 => 1.00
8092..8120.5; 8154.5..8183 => 0.98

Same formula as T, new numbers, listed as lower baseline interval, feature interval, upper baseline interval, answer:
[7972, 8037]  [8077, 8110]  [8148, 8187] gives 0.005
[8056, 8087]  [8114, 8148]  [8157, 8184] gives -0.011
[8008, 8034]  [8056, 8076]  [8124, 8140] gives 0.010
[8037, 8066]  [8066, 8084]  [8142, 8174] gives -0.005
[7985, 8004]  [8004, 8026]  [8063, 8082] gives -0.013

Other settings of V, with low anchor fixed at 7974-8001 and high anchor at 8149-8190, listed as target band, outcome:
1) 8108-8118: -0.03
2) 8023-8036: -0.01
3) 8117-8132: -0.02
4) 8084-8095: 0.01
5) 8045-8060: 0.01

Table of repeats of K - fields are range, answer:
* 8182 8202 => 17.1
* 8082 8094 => 17.5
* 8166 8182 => 17.6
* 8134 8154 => 17.6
